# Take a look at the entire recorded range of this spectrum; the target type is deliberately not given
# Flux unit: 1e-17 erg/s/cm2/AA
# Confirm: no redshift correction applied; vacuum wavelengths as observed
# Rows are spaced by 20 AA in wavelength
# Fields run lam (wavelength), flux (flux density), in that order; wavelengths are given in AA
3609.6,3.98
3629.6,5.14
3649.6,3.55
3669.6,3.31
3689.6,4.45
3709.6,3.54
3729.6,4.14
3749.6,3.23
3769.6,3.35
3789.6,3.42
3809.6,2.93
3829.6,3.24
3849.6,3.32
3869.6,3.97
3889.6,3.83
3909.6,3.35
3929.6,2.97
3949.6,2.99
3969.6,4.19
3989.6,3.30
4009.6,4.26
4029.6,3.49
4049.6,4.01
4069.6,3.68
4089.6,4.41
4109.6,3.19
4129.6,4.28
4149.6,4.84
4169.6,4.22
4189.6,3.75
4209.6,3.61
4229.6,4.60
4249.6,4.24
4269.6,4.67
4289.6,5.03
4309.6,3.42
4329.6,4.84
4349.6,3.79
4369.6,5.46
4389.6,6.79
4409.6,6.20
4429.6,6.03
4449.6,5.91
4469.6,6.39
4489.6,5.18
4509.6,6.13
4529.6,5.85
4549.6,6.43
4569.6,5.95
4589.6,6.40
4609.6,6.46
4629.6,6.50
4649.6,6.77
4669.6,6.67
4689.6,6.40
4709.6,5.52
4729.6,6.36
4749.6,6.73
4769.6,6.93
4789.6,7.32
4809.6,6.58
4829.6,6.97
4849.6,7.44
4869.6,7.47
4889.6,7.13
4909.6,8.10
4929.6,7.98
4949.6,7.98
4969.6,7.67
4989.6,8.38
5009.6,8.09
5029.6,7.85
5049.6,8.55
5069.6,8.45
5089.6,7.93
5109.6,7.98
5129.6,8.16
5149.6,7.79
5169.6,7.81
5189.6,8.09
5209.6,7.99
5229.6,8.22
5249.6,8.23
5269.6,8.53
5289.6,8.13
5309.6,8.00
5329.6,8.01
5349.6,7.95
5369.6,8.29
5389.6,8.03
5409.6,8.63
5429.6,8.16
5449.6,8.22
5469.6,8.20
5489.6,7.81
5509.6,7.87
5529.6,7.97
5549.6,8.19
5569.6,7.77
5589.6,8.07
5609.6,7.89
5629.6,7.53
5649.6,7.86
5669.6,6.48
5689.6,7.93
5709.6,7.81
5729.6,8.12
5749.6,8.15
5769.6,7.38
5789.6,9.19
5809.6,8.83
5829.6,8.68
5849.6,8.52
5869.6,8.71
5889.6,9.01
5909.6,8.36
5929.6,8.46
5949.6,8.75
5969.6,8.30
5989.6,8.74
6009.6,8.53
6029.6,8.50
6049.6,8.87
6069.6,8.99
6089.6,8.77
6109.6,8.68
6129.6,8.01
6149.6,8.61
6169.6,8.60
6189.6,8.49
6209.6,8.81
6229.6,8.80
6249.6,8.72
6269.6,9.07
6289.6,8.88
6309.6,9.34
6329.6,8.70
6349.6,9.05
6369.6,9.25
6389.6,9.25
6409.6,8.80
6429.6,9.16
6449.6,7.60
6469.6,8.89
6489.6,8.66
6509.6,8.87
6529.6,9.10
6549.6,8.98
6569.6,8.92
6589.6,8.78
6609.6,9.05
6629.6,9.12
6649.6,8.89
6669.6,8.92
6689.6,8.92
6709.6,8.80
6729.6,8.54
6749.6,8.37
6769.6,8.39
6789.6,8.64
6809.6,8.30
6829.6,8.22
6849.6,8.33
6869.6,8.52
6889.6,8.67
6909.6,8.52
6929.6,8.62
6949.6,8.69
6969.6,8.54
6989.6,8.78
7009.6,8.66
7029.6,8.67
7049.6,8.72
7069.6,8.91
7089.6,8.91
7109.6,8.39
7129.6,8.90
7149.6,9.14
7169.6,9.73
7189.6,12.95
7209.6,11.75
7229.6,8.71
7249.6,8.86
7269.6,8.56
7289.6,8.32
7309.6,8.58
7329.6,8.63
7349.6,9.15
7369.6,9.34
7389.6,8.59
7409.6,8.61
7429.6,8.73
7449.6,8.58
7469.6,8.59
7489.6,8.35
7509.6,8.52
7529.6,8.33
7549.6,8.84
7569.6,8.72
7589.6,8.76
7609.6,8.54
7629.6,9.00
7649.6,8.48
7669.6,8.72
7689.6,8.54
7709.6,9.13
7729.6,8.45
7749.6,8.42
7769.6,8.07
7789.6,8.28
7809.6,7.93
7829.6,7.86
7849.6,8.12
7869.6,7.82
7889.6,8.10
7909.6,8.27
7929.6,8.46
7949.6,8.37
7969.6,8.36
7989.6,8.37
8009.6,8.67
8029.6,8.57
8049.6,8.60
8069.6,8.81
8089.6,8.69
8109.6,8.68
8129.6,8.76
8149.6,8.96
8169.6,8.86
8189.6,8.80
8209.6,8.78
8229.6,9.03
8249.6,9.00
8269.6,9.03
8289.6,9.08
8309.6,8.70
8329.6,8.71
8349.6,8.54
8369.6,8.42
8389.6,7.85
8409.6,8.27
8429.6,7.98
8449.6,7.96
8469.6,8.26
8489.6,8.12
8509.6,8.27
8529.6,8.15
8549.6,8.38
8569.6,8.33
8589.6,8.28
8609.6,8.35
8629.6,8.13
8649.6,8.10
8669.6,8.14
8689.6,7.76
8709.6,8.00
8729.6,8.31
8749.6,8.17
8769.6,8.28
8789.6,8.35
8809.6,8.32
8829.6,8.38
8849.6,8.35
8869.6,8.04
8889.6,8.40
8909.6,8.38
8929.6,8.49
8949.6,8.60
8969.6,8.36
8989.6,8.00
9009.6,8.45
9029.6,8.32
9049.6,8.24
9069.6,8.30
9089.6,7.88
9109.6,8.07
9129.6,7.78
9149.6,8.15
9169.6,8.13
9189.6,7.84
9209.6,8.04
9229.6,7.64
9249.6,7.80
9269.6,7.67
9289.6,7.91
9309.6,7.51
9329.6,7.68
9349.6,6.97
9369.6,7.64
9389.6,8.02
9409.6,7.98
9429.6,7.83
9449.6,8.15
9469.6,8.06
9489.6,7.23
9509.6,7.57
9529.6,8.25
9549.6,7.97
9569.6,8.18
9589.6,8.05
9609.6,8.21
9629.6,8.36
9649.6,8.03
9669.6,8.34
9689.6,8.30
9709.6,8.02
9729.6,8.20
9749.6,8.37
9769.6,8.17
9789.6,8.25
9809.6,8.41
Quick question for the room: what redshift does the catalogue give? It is 0.09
